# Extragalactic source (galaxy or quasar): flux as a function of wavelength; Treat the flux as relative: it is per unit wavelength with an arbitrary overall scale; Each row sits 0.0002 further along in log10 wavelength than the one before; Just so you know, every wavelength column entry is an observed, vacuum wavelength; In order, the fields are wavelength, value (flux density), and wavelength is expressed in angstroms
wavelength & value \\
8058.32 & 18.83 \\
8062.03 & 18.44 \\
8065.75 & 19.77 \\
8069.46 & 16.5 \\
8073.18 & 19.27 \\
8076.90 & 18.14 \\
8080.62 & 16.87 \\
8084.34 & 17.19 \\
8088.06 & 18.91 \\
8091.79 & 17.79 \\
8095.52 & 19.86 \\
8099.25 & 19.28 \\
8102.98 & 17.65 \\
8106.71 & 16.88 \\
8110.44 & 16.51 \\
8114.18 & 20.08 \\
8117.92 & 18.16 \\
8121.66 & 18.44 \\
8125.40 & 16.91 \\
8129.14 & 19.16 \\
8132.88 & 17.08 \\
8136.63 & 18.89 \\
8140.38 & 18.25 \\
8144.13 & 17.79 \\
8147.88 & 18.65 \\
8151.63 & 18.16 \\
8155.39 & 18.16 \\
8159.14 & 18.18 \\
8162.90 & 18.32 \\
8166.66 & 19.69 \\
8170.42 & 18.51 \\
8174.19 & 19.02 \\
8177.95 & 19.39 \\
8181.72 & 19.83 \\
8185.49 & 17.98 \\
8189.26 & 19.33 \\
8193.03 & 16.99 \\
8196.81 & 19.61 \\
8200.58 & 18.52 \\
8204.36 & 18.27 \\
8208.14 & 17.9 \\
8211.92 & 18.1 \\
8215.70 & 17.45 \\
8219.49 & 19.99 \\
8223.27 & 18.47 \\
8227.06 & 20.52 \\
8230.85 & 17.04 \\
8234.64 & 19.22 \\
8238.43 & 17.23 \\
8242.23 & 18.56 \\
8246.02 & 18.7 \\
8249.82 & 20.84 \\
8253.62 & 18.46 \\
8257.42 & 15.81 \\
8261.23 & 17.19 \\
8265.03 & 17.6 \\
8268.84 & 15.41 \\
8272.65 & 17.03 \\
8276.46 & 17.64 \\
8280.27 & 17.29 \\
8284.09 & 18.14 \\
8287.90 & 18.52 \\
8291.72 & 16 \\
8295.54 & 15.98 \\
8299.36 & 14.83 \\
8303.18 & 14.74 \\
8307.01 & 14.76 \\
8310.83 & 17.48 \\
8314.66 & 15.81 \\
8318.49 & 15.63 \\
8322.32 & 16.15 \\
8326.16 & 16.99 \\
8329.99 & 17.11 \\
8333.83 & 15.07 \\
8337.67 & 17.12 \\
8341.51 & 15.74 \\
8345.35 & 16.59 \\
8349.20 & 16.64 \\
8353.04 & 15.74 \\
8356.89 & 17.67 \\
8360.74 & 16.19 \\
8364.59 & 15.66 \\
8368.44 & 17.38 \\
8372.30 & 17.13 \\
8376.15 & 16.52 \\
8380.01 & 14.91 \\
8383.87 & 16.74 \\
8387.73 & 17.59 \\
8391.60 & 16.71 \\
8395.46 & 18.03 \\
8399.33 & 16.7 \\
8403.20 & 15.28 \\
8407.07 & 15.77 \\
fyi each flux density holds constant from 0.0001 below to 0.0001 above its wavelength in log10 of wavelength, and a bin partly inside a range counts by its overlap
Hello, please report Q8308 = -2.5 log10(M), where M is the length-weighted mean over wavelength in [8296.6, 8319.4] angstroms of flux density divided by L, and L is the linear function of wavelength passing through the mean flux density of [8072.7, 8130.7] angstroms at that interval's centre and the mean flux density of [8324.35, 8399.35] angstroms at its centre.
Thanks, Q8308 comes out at 0.09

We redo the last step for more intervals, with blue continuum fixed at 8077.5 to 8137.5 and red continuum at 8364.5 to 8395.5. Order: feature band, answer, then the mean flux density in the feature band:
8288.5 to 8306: 0.10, 15.6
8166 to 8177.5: -0.08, 19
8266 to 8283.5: 0.02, 17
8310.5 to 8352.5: 0.04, 16.3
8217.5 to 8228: -0.12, 19.6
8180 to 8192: -0.07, 18.9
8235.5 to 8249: -0.06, 18.5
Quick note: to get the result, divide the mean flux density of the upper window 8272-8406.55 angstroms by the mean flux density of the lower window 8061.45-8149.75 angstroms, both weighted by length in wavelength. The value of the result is 0.91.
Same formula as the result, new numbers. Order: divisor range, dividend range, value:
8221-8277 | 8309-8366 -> 0.91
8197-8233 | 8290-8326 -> 0.85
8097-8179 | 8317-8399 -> 0.90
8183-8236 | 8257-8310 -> 0.89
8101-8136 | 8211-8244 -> 1.03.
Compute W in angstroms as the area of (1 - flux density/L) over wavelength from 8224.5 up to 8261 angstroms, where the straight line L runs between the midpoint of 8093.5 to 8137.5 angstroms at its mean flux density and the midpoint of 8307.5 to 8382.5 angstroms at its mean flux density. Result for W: -2.61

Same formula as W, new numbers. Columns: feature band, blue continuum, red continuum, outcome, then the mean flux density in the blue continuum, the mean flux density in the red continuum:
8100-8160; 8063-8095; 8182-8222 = 0.6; 18.1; 18.5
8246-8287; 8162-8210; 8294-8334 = -1.6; 18.7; 15.9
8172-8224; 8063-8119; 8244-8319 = -3.4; 18.2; 16.9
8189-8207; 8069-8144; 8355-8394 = -0.8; 18.1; 16.7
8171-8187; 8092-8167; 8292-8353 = -1.2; 18.3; 16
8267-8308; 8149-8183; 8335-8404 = 2.4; 18.8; 16.6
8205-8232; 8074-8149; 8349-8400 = -1.5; 18.1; 16.7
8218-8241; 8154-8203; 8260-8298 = -1.1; 18.7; 17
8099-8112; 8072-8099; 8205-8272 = 0.6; 18.3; 18.1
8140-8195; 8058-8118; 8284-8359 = -3.1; 18.2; 16.3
